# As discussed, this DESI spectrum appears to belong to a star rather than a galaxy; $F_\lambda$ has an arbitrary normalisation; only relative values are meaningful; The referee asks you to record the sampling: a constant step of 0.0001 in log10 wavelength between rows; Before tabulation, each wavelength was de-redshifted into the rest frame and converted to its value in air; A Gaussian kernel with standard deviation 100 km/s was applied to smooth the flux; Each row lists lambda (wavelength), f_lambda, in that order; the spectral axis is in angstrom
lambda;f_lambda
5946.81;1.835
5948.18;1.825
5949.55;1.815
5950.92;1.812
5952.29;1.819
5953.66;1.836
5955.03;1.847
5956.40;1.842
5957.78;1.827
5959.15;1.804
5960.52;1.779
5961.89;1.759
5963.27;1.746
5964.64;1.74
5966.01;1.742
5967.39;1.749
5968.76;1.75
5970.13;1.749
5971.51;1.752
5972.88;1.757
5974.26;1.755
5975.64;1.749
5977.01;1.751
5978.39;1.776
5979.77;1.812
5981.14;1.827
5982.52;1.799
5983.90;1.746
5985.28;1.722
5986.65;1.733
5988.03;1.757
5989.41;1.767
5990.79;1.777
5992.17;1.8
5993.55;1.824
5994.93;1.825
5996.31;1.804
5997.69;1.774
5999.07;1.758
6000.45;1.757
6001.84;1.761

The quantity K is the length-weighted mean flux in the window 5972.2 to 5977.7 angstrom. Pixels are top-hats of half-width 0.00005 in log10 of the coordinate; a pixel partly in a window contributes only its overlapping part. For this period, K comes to 1.75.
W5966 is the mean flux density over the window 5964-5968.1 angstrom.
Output 1.74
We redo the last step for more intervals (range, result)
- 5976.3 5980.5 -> 1.78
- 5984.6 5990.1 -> 1.75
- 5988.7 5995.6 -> 1.8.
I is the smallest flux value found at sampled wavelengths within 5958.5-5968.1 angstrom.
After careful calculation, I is 1.74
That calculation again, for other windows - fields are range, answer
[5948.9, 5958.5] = 1.812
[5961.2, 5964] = 1.746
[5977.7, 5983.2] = 1.776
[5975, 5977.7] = 1.749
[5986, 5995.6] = 1.733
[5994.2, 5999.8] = 1.758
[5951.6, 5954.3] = 1.819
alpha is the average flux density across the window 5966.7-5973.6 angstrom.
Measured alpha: 1.75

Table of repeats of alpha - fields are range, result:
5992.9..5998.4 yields 1.81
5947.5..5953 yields 1.82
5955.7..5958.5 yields 1.83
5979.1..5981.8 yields 1.82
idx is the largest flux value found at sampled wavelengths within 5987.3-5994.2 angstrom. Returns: 1.824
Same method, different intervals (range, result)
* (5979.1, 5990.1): 1.827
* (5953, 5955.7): 1.847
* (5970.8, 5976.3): 1.757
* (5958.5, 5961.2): 1.804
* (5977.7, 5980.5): 1.812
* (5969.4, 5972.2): 1.752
